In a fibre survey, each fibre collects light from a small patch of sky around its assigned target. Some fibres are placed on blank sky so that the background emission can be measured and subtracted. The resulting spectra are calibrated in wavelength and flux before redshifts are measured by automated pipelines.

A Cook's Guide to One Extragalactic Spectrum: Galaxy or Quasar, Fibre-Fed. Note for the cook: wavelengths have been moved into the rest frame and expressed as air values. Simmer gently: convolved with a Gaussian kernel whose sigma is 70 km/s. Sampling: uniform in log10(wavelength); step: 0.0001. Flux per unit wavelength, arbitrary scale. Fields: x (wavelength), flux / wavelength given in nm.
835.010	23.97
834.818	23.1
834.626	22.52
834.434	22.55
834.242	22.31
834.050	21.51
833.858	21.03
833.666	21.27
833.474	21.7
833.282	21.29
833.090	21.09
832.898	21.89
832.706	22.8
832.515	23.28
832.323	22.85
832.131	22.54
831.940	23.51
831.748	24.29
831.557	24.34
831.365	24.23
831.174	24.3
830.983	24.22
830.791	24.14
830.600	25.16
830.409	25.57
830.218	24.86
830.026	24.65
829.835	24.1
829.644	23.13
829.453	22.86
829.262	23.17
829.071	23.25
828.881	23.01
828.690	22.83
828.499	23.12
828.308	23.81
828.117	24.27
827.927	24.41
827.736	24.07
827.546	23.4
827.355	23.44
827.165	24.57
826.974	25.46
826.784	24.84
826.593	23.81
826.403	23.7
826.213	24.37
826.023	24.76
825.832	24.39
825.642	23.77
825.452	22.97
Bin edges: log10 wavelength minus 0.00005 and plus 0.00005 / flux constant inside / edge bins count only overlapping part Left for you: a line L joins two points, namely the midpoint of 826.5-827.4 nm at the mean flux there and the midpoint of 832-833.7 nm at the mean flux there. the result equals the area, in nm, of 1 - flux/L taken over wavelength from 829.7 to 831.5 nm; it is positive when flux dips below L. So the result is -0.12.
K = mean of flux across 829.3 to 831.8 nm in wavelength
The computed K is 24.3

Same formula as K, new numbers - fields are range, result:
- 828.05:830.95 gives 23.9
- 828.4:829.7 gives 23.1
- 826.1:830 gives 23.8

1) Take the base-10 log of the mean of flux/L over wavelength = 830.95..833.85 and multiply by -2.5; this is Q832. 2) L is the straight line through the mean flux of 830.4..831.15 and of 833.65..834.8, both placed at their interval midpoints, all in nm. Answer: 0.028 mag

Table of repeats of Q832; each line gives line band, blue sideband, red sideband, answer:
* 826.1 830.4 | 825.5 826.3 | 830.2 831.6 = 0.02 mag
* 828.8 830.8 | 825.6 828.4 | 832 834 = -0.04 mag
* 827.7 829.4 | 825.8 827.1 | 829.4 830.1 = 0.02 mag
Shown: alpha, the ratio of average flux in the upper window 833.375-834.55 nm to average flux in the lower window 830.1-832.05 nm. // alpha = 0.89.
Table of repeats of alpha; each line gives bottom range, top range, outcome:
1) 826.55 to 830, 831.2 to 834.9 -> 0.95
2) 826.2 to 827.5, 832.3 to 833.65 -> 0.91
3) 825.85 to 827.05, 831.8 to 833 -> 0.93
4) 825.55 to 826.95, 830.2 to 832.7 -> 0.99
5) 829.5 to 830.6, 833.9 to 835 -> 0.92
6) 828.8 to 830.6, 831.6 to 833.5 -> 0.94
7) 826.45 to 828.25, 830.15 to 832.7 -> 0.99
